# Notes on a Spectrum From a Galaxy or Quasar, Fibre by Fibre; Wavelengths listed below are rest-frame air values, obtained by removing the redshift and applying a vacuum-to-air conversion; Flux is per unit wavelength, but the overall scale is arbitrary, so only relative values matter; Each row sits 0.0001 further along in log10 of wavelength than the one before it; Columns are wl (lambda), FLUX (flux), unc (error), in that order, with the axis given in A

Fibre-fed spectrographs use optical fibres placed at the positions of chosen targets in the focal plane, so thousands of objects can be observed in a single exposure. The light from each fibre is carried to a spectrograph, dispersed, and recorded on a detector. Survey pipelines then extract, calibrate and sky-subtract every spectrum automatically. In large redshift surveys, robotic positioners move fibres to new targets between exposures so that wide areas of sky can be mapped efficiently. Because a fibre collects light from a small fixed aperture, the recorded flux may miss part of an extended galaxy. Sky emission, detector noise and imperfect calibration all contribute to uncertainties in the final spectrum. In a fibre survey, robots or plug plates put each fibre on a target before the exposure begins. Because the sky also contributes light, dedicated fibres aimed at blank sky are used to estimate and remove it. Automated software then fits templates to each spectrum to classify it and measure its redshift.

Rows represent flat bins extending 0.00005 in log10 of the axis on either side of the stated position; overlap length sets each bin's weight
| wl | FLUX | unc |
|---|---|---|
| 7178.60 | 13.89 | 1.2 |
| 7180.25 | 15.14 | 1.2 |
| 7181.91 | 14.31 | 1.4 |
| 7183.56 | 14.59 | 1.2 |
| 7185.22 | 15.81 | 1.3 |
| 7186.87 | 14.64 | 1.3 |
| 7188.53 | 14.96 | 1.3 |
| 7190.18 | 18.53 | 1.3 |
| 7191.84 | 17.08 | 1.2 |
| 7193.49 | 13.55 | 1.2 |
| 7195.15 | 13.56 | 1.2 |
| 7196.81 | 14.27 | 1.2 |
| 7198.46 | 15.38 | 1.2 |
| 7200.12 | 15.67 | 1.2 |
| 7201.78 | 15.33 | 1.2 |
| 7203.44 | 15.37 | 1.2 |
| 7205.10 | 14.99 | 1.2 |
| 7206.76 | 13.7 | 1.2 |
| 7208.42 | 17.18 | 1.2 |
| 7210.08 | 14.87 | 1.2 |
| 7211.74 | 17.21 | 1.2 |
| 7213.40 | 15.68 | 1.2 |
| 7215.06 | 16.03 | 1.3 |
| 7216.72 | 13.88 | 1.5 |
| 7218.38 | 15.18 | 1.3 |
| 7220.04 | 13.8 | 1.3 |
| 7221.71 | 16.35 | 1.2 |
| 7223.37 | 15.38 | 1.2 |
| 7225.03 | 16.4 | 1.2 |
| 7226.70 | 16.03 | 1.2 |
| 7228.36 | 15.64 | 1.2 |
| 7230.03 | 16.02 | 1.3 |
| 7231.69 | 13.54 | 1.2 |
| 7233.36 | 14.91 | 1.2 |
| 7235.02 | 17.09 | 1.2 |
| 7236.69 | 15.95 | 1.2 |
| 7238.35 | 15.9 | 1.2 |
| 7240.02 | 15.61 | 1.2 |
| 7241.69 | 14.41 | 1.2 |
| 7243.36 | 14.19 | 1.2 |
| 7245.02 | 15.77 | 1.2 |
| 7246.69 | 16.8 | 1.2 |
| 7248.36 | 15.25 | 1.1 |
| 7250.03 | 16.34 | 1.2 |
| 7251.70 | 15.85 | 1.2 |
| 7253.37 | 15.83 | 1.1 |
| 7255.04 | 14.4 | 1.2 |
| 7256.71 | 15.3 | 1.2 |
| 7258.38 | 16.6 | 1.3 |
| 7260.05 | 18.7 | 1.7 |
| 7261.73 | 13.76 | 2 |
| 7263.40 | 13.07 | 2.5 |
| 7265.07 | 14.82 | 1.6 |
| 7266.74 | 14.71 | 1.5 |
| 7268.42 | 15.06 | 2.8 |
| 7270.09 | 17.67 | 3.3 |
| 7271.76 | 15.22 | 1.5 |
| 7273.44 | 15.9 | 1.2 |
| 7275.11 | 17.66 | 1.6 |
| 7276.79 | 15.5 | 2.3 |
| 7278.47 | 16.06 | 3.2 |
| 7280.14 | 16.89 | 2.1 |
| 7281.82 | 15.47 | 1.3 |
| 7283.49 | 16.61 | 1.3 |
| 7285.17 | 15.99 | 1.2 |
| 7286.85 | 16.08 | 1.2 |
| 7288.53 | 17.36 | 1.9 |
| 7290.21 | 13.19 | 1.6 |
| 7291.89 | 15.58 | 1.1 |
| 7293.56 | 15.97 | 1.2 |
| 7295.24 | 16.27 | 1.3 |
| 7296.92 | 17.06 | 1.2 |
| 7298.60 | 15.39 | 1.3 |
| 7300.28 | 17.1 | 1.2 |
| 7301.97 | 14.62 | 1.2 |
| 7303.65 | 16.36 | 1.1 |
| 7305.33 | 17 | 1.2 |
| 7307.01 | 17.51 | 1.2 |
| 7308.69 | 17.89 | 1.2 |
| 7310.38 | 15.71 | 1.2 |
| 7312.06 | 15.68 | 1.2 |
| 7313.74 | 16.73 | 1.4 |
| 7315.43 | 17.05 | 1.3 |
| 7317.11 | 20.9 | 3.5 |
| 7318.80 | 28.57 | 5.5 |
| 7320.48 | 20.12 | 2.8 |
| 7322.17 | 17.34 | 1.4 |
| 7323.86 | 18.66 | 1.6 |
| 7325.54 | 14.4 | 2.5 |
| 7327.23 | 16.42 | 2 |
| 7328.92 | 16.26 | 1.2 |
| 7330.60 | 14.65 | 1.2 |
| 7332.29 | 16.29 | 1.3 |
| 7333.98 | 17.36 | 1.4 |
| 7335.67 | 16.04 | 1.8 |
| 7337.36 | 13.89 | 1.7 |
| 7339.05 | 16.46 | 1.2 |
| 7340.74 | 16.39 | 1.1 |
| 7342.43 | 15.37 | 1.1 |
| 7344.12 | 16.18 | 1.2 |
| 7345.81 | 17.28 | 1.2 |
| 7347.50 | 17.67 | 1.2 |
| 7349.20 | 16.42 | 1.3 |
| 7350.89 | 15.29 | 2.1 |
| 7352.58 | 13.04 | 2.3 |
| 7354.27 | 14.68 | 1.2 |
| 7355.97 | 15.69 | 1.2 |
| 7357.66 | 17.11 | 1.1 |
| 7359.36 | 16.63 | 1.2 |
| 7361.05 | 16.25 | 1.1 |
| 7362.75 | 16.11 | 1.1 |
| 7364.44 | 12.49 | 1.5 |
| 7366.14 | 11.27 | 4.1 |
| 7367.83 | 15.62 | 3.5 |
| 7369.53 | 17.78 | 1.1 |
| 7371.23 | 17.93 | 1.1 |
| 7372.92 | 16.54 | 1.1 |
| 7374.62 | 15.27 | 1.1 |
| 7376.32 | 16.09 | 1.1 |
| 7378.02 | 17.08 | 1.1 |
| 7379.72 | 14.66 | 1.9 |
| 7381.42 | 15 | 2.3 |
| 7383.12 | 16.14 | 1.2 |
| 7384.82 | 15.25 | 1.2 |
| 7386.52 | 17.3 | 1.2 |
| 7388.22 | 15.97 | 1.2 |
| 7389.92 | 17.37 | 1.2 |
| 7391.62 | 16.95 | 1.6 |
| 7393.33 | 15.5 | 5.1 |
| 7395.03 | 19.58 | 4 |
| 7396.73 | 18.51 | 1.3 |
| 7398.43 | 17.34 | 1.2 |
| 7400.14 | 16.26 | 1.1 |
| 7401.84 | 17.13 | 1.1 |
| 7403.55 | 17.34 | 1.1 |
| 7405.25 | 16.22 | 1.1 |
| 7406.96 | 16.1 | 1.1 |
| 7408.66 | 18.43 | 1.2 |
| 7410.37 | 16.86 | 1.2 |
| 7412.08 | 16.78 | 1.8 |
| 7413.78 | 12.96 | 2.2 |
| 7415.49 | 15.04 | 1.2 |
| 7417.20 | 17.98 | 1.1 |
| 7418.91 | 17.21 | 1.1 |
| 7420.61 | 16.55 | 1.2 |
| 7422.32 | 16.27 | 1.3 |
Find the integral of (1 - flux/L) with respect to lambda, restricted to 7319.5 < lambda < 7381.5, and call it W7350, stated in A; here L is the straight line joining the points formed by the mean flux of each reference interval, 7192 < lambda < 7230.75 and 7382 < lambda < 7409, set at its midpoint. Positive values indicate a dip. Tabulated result 1.8 A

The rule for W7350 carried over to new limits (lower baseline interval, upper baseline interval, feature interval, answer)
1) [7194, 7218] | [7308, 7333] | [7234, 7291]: 2.5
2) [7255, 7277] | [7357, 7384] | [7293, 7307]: -0.6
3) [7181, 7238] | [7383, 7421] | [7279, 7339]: -2.7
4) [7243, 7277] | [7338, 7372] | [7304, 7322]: -3.3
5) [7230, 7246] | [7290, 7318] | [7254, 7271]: 0.4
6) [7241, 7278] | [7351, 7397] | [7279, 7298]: -0.4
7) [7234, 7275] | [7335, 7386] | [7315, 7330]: -3.0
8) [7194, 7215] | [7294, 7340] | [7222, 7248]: 0.3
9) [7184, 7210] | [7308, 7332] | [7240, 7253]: 0.6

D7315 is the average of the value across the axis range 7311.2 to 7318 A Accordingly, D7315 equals 17.7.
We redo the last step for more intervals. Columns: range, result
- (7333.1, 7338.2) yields 15.8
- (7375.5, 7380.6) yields 15.9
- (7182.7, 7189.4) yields 15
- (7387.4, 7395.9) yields 17.1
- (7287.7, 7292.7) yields 15.4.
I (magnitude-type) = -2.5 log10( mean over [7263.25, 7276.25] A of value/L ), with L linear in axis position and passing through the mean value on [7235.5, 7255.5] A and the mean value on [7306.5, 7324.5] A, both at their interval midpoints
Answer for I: 0.07 mag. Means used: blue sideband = 15.6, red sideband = 18.8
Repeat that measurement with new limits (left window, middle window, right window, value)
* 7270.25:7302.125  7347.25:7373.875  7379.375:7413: 0.06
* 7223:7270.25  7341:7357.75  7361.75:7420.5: 0.02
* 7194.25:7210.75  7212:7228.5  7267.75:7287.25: -0.01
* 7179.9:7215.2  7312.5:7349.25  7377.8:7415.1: -0.07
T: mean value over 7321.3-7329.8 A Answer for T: 16.6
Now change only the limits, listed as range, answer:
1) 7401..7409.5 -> 17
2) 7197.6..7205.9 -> 15.3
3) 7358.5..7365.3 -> 15.4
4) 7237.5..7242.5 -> 15.3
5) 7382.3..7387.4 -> 16.2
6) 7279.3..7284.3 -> 16.4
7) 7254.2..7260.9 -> 16.2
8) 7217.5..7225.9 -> 15.4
